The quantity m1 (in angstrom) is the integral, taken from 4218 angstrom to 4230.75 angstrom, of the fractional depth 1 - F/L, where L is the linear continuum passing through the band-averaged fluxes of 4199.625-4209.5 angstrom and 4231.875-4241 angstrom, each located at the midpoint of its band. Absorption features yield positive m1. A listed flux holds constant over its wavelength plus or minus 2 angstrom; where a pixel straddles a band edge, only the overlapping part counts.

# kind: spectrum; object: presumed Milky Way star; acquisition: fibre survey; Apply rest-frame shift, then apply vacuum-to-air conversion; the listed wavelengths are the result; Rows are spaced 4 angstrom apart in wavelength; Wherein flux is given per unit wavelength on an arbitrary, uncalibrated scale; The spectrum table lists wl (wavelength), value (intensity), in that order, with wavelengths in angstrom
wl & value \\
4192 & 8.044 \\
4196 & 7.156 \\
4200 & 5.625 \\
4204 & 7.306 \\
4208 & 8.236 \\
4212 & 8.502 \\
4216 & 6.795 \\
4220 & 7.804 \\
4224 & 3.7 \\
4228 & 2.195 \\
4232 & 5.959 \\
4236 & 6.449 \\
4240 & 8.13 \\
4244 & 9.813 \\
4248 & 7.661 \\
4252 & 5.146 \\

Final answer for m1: 4.3 angstrom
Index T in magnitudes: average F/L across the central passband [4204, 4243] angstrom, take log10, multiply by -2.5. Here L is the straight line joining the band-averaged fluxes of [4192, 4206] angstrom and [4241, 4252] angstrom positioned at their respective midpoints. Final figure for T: 0.14 mag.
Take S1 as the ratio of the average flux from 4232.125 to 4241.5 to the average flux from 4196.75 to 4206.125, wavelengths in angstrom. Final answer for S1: 1.06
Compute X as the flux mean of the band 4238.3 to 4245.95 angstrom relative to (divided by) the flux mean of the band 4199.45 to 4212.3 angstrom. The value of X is 1.20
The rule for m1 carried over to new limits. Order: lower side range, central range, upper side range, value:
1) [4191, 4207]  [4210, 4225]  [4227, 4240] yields -1.5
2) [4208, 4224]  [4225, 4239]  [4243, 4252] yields 4.7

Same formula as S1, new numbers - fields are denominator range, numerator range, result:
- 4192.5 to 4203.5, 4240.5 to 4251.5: 1.21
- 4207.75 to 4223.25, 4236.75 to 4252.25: 1.06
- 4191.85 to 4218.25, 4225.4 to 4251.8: 0.89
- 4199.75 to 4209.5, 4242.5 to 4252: 1.09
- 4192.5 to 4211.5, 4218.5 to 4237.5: 0.70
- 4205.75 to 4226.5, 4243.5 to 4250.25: 1.21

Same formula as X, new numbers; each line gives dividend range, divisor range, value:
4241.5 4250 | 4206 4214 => 1.04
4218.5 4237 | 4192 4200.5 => 0.74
